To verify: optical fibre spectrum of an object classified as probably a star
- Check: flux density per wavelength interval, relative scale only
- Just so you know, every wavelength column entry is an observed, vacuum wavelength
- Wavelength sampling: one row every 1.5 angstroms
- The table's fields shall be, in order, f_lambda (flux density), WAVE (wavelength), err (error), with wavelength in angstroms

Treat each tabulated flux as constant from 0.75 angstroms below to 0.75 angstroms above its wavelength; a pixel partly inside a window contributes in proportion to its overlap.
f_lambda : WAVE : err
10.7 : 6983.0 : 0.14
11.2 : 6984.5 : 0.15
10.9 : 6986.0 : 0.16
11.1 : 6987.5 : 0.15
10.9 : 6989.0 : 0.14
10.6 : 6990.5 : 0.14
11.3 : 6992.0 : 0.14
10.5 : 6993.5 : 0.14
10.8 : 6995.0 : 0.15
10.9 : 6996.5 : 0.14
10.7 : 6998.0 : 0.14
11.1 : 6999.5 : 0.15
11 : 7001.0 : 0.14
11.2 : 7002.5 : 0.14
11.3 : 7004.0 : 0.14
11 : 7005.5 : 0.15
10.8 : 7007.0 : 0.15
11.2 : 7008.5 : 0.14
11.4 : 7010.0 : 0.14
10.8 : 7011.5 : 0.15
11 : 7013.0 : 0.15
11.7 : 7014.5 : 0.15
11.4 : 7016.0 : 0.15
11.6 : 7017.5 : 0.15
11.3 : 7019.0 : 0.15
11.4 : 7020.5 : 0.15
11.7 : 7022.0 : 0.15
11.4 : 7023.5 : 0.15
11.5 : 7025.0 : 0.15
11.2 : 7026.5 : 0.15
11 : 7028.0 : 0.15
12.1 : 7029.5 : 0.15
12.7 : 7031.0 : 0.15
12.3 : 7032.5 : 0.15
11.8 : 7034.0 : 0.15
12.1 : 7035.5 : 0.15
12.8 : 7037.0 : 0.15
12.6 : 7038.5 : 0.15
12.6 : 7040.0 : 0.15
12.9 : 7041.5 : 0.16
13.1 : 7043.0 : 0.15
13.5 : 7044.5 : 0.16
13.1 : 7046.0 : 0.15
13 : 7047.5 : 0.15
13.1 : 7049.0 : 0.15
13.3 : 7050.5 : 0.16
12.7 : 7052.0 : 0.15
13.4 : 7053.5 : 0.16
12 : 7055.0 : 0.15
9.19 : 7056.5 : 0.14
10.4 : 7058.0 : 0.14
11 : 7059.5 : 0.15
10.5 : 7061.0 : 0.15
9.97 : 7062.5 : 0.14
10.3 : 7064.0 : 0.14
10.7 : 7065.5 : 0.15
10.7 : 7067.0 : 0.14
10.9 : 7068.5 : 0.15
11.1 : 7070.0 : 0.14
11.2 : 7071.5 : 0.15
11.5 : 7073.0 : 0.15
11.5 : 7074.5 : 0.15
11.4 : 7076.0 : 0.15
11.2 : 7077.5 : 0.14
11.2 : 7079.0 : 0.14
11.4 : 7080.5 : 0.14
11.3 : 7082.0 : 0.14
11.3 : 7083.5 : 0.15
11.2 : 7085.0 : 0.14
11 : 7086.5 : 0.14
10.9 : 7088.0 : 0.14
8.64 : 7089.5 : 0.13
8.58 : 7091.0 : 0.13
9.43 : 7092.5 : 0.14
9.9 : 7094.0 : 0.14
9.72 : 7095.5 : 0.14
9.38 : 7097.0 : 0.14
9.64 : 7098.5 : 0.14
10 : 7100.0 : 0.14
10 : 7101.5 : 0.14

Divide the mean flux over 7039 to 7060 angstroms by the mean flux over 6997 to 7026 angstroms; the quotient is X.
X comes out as 1.1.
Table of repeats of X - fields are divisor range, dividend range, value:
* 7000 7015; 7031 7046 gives 1.14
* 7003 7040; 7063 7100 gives 0.91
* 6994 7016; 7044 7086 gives 1.04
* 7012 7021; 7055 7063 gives 0.91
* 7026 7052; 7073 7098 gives 0.84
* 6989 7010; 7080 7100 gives 0.93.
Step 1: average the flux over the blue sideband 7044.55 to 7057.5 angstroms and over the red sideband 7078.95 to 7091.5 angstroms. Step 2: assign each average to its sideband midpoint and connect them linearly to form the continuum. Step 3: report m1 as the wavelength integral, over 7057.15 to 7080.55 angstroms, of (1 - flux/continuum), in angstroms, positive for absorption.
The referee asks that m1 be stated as 1.2 angstroms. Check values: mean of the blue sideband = 12.5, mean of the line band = 10.9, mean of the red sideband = 10.6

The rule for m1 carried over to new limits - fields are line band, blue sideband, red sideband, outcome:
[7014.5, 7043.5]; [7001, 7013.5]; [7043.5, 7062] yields -0.98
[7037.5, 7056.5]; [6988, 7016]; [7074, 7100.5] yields -3.70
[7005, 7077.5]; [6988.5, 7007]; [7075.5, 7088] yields -3.77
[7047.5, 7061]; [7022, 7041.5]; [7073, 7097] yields -0.53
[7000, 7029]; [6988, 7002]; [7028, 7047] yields 0.96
